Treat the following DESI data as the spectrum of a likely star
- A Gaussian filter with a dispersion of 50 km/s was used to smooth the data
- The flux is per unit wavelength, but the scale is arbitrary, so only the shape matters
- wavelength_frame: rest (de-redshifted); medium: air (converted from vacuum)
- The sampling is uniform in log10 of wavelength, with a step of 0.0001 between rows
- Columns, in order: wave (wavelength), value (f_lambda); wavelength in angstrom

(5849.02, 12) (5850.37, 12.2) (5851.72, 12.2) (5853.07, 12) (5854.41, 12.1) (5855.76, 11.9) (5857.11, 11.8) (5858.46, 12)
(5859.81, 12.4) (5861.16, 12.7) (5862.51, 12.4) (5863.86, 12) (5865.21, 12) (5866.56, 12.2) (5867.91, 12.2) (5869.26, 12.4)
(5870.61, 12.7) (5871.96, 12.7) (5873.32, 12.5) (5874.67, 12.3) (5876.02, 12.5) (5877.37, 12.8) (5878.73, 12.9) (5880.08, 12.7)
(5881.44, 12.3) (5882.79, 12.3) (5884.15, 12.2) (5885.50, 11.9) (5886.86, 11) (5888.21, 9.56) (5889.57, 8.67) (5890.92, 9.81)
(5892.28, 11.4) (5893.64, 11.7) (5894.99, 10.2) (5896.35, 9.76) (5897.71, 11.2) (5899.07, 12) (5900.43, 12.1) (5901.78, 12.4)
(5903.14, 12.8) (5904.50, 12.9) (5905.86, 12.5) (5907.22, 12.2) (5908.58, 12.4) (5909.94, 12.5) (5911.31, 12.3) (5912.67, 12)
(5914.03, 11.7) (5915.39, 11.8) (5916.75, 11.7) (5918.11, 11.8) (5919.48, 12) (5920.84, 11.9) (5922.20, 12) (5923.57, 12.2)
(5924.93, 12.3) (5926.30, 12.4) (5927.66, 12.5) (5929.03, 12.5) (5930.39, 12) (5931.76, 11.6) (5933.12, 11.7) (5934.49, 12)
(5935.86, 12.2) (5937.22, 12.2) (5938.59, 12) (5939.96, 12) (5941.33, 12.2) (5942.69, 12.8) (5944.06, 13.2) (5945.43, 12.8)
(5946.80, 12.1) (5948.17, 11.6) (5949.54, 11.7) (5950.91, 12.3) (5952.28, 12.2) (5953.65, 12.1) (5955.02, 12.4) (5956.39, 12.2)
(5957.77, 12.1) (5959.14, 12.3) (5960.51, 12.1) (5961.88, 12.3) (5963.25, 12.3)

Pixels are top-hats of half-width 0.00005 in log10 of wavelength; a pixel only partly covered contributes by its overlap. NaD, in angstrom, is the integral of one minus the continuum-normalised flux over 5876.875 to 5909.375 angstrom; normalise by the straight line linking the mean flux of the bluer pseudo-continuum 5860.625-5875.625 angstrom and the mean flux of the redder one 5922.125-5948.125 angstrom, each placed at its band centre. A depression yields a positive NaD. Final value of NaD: 1.77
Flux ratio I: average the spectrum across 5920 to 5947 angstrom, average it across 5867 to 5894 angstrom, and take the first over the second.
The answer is 1.0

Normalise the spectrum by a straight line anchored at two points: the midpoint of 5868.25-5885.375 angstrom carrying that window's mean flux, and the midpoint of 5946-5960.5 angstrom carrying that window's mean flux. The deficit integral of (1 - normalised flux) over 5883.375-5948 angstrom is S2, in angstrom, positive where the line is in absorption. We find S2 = 2.3 angstrom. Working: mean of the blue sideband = 12.5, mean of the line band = 11.9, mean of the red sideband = 12.1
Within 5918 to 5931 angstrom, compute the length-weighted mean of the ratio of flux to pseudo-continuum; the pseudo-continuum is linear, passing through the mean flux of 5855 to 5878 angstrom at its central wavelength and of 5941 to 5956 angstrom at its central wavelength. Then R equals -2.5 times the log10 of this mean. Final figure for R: 0.01 mag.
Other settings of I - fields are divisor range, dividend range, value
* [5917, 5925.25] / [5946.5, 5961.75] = 1.01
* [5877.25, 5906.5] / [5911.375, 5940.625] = 1.04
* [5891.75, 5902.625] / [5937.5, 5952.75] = 1.08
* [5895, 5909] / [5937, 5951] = 1.03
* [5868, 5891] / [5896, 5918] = 1.01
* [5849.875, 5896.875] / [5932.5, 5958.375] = 1.03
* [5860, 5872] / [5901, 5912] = 1.01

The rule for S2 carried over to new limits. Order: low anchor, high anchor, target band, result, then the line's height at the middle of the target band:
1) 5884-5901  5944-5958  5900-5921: -1.8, 11.3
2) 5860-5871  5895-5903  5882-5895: 0.9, 11.7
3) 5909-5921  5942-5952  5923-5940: 0.1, 12.2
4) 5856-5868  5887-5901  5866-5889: -1.5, 11.4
